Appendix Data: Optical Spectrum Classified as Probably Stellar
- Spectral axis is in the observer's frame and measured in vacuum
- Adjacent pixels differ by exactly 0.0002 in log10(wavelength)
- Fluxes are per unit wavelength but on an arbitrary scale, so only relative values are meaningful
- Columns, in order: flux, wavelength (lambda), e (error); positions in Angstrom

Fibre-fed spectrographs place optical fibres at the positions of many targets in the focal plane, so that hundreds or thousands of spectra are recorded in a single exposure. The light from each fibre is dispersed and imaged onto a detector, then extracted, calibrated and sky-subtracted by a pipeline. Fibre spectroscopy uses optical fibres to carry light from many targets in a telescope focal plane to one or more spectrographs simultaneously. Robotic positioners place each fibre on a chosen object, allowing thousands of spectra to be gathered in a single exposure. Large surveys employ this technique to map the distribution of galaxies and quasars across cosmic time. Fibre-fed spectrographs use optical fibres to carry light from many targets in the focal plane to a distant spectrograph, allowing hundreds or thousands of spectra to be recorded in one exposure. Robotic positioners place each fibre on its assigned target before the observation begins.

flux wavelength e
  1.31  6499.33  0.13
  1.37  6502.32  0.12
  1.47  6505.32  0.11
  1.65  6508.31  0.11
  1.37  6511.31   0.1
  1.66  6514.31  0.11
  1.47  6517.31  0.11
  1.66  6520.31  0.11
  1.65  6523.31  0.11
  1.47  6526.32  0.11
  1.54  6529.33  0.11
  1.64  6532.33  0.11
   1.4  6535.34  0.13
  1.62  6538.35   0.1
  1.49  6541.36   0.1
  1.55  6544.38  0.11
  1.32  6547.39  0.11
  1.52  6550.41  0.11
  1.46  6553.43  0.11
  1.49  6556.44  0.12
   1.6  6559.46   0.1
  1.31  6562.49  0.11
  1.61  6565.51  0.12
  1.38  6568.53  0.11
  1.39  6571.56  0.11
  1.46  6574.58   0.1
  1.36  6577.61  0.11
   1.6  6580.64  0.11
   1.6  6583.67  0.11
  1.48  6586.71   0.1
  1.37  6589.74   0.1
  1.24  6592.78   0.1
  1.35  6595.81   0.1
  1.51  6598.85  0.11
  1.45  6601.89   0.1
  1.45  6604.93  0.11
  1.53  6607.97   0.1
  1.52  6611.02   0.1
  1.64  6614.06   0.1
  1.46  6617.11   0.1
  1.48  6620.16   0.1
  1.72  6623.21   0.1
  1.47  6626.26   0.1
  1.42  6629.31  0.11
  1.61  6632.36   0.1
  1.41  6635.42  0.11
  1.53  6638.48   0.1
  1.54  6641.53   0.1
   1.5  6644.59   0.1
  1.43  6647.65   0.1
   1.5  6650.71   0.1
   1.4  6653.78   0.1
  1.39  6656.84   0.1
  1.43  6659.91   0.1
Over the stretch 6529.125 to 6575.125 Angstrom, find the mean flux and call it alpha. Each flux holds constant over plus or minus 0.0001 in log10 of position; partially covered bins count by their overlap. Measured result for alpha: 1.49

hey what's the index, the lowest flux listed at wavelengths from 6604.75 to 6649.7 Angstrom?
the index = 1.41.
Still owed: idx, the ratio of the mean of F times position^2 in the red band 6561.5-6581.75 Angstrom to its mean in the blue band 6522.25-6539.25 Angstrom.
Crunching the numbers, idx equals 0.9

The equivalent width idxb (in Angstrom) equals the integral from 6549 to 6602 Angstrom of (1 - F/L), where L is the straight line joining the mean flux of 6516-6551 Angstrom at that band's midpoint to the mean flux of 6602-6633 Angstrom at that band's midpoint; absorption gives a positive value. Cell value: 2.5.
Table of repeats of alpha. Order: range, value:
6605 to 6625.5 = 1.55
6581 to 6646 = 1.49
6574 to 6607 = 1.44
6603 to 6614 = 1.52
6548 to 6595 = 1.45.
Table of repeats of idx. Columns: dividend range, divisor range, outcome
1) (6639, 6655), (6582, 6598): 1.06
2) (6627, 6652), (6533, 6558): 1.03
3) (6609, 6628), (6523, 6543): 1.03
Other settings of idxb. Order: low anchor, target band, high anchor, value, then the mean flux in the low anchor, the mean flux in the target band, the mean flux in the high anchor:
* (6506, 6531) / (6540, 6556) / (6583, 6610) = 0.5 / 1.56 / 1.47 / 1.44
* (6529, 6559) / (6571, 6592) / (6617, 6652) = 0.6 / 1.51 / 1.46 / 1.51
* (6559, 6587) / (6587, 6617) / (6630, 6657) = 0.5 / 1.47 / 1.45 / 1.48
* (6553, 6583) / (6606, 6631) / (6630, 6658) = -0.9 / 1.47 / 1.53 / 1.48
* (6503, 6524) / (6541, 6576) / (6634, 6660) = 1.3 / 1.55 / 1.46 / 1.46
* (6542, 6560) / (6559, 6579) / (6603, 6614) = 0.8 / 1.48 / 1.44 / 1.52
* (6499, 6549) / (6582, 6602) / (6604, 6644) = 1.2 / 1.51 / 1.43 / 1.52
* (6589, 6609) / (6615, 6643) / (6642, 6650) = -1.2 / 1.41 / 1.52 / 1.48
